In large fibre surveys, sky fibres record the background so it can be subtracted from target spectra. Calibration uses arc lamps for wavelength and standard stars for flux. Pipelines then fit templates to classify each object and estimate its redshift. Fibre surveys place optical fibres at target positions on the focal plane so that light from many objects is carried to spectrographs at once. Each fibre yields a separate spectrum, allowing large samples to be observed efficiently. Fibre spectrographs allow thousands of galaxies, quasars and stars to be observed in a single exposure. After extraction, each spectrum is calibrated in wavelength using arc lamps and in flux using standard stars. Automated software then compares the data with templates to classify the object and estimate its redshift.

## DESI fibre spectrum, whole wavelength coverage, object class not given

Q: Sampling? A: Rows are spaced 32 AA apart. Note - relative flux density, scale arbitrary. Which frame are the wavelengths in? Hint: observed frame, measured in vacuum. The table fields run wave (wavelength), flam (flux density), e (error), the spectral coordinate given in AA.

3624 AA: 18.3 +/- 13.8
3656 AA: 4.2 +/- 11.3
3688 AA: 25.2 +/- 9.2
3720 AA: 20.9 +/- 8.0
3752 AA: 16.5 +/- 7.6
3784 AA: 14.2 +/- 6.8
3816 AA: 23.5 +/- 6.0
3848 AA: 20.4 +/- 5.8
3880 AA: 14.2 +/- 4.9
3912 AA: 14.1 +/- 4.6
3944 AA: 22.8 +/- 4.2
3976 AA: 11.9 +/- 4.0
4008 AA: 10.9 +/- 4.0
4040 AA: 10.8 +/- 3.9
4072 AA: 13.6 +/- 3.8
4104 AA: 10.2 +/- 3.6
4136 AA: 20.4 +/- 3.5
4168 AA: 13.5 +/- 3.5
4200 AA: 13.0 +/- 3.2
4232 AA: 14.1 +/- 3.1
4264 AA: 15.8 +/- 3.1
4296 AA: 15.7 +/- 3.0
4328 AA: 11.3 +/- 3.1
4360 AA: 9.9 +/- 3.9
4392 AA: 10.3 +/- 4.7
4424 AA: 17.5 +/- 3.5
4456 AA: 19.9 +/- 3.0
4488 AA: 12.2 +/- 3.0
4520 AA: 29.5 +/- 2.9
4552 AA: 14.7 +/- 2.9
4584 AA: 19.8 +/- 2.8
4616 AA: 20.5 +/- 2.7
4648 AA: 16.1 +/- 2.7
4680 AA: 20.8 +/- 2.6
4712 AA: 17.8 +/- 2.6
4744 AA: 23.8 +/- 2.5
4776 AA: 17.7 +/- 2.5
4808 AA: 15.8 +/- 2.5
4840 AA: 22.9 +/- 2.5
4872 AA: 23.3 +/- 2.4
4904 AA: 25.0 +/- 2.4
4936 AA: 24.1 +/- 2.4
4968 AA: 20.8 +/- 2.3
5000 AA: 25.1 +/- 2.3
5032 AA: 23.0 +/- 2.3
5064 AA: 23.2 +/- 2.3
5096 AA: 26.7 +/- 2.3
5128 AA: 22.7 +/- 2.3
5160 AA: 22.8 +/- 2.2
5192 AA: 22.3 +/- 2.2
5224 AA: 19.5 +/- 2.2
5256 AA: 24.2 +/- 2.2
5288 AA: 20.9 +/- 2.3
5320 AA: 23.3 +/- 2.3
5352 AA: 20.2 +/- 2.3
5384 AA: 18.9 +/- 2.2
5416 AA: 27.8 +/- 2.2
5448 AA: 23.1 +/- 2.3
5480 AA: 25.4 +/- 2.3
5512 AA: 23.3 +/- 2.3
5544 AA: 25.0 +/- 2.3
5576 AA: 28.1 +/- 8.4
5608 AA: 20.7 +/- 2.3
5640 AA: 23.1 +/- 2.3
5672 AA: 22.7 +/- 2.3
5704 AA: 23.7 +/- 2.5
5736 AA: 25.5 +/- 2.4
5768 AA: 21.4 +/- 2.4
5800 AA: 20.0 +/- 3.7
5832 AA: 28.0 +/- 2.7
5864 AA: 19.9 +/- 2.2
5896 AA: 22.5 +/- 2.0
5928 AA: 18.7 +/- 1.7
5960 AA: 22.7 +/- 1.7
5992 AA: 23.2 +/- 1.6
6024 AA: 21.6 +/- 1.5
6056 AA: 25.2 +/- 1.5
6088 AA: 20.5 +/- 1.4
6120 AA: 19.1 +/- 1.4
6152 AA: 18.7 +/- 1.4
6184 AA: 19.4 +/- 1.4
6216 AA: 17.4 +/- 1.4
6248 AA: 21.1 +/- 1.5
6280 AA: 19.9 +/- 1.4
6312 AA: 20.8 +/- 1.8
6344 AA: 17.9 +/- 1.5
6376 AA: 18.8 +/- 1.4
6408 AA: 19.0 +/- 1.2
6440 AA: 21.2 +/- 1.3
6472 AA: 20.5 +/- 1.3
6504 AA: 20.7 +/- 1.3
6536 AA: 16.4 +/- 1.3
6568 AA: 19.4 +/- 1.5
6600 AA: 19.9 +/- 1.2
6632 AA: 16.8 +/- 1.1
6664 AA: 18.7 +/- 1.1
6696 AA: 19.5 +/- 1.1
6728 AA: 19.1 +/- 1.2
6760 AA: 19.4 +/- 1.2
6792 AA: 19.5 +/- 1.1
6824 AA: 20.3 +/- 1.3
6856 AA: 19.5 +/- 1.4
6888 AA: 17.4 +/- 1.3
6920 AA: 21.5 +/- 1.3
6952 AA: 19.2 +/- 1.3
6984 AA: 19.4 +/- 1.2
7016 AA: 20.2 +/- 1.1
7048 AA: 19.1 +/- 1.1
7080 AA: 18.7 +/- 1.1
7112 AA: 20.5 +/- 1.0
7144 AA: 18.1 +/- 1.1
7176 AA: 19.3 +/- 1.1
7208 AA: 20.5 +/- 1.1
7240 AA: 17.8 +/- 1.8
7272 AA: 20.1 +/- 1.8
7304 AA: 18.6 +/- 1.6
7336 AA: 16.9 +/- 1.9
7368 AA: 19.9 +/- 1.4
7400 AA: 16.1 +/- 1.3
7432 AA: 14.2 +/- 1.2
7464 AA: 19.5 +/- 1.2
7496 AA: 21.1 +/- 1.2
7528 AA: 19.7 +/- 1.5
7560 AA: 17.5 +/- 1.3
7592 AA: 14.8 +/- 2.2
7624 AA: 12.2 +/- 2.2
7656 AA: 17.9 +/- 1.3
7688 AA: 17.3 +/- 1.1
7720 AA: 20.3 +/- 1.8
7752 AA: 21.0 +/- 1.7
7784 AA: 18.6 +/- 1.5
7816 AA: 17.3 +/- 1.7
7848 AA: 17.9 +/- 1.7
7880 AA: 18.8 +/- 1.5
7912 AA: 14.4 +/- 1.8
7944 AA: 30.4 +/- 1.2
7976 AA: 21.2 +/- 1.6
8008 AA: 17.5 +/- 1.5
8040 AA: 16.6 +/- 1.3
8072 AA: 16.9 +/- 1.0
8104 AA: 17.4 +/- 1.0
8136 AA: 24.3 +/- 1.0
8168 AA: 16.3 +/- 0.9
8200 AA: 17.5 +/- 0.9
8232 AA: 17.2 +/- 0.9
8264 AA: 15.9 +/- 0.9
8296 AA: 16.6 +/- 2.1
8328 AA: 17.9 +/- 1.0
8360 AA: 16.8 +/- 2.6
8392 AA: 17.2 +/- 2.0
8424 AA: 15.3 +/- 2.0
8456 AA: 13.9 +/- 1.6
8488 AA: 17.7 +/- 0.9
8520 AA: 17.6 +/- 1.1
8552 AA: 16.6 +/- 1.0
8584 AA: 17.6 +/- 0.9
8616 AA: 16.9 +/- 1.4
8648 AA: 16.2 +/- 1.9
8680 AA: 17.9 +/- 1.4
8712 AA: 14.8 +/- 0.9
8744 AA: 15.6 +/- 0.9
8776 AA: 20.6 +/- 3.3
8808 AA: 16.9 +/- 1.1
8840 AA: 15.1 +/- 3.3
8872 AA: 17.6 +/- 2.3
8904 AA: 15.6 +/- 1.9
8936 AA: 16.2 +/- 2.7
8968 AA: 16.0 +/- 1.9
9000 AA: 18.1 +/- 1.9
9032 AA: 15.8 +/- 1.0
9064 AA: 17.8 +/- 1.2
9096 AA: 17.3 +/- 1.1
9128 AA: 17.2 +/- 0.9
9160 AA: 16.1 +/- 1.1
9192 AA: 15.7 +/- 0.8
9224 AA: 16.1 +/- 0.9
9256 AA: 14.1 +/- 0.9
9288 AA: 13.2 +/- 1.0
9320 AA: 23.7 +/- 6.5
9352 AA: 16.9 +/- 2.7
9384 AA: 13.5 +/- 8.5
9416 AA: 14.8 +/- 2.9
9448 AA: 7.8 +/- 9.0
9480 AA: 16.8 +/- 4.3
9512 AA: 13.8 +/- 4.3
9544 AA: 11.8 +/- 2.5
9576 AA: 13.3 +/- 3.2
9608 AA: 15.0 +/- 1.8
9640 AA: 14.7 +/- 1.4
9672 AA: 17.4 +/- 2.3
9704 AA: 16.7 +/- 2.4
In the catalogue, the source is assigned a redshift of 0.21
